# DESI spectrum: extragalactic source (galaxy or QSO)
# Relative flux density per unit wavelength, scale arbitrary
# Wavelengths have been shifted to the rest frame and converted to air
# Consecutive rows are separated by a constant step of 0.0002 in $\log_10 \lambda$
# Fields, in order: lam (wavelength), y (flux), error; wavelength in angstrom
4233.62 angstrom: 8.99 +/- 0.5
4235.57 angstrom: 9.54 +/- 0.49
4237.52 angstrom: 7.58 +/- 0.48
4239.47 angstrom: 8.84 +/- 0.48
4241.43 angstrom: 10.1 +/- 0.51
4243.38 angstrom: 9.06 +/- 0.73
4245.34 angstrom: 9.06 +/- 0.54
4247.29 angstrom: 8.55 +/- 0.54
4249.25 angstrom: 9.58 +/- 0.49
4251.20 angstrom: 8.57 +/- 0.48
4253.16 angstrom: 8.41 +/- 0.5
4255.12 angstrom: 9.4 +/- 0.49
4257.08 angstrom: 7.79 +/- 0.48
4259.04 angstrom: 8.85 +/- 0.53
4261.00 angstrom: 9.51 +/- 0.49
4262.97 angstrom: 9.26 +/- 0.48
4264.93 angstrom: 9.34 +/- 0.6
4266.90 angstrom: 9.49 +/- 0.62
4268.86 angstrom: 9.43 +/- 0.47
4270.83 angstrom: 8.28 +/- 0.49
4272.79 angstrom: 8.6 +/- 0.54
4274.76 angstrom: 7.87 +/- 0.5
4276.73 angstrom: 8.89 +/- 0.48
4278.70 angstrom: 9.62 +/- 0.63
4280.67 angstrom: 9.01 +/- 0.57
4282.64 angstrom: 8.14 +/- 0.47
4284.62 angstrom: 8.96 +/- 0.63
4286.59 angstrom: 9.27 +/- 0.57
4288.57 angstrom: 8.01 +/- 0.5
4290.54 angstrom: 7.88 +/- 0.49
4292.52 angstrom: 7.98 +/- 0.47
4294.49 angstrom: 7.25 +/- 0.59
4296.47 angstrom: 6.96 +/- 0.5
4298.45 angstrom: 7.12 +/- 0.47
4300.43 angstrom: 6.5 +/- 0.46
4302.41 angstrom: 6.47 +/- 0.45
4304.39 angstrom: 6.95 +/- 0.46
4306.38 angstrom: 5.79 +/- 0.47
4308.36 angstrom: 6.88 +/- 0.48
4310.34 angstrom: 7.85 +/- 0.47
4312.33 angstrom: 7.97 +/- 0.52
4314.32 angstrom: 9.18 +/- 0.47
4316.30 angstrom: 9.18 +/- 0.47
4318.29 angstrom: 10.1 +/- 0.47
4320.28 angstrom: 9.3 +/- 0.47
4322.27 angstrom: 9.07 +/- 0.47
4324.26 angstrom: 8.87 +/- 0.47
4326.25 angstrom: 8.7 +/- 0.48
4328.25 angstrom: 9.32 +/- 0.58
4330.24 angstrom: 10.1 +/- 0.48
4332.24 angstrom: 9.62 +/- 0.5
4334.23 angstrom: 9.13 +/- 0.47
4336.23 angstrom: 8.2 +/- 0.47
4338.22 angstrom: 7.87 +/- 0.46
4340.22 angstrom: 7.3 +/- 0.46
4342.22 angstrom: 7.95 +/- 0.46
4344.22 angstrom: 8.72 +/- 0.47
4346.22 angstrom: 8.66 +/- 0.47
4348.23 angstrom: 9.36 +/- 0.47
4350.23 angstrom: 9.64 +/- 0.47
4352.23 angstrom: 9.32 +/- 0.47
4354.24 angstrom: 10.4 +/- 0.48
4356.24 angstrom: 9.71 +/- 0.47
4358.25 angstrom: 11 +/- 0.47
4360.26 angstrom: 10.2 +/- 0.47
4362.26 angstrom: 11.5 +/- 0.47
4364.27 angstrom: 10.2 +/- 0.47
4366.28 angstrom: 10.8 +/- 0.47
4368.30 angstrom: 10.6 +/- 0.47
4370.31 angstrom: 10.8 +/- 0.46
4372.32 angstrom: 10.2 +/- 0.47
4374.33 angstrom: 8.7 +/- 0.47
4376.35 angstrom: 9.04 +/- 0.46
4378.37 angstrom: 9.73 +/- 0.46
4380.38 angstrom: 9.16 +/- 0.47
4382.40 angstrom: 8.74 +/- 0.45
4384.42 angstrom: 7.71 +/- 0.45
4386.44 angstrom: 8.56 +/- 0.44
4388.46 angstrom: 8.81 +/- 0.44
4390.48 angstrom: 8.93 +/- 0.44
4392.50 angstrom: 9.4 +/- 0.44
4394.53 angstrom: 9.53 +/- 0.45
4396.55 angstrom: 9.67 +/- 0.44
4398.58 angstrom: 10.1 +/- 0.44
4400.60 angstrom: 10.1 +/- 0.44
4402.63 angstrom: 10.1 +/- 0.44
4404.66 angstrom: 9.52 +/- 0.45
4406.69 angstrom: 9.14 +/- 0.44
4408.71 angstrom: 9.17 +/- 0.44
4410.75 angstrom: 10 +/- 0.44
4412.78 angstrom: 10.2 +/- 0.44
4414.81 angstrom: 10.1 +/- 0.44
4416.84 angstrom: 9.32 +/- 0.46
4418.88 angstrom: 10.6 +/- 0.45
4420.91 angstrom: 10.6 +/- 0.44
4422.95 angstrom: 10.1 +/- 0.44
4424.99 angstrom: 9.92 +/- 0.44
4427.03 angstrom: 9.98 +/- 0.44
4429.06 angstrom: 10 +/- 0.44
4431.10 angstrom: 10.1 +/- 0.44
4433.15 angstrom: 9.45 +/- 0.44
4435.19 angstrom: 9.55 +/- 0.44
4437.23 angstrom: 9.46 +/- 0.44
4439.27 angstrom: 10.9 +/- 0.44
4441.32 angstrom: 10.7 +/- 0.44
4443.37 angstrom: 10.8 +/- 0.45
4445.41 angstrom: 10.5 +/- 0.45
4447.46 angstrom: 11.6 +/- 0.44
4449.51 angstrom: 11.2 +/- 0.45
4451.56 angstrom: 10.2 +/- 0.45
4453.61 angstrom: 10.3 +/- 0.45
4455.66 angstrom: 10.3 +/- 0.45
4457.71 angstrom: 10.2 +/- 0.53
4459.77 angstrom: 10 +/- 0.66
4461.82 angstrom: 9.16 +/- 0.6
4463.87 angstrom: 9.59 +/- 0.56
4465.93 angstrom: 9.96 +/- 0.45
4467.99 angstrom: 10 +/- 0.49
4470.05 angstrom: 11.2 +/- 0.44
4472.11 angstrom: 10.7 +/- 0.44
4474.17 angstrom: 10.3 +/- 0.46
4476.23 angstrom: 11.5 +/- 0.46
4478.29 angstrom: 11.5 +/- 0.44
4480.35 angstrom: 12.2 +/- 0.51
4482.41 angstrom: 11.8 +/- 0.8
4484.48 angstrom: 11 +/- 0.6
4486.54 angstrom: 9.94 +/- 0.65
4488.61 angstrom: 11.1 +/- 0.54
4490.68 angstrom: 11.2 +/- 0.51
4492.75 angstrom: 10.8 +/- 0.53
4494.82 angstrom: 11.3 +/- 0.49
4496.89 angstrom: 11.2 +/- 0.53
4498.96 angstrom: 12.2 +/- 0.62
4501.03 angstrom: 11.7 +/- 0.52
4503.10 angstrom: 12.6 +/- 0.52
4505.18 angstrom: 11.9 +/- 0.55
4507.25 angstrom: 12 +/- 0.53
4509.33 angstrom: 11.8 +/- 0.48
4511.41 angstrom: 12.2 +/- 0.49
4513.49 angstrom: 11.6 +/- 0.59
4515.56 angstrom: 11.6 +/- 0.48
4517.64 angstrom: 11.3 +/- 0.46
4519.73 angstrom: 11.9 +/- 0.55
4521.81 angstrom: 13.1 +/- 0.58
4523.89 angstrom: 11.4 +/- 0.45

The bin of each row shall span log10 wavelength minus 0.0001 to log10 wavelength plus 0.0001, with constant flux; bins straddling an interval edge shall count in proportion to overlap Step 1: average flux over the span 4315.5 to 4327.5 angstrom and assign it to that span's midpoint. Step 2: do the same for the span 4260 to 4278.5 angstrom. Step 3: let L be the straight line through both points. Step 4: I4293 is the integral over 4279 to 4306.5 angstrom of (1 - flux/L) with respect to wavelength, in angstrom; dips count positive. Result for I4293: 4.2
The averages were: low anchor 8.99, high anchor 9.2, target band 7.7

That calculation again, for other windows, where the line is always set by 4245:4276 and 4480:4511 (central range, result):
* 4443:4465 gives 1.41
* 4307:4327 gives 1.80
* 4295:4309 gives 3.98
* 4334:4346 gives 1.97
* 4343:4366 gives 0.09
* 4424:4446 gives 1.46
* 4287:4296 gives 1.36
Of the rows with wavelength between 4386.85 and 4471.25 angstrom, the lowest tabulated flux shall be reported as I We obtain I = 8.81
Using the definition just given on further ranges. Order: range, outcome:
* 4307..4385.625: 6.88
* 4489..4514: 10.8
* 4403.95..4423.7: 9.14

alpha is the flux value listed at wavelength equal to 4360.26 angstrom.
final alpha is 10.2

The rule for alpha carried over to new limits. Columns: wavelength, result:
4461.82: 9.16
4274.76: 7.87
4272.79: 8.6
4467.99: 10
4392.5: 9.4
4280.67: 9.01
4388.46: 8.81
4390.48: 8.93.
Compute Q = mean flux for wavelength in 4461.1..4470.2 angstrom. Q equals 9.89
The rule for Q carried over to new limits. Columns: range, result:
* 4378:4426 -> 9.55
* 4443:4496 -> 10.7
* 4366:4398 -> 9.37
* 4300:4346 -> 8.34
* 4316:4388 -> 9.37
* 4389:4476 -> 10.1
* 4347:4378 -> 10.1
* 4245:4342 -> 8.47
